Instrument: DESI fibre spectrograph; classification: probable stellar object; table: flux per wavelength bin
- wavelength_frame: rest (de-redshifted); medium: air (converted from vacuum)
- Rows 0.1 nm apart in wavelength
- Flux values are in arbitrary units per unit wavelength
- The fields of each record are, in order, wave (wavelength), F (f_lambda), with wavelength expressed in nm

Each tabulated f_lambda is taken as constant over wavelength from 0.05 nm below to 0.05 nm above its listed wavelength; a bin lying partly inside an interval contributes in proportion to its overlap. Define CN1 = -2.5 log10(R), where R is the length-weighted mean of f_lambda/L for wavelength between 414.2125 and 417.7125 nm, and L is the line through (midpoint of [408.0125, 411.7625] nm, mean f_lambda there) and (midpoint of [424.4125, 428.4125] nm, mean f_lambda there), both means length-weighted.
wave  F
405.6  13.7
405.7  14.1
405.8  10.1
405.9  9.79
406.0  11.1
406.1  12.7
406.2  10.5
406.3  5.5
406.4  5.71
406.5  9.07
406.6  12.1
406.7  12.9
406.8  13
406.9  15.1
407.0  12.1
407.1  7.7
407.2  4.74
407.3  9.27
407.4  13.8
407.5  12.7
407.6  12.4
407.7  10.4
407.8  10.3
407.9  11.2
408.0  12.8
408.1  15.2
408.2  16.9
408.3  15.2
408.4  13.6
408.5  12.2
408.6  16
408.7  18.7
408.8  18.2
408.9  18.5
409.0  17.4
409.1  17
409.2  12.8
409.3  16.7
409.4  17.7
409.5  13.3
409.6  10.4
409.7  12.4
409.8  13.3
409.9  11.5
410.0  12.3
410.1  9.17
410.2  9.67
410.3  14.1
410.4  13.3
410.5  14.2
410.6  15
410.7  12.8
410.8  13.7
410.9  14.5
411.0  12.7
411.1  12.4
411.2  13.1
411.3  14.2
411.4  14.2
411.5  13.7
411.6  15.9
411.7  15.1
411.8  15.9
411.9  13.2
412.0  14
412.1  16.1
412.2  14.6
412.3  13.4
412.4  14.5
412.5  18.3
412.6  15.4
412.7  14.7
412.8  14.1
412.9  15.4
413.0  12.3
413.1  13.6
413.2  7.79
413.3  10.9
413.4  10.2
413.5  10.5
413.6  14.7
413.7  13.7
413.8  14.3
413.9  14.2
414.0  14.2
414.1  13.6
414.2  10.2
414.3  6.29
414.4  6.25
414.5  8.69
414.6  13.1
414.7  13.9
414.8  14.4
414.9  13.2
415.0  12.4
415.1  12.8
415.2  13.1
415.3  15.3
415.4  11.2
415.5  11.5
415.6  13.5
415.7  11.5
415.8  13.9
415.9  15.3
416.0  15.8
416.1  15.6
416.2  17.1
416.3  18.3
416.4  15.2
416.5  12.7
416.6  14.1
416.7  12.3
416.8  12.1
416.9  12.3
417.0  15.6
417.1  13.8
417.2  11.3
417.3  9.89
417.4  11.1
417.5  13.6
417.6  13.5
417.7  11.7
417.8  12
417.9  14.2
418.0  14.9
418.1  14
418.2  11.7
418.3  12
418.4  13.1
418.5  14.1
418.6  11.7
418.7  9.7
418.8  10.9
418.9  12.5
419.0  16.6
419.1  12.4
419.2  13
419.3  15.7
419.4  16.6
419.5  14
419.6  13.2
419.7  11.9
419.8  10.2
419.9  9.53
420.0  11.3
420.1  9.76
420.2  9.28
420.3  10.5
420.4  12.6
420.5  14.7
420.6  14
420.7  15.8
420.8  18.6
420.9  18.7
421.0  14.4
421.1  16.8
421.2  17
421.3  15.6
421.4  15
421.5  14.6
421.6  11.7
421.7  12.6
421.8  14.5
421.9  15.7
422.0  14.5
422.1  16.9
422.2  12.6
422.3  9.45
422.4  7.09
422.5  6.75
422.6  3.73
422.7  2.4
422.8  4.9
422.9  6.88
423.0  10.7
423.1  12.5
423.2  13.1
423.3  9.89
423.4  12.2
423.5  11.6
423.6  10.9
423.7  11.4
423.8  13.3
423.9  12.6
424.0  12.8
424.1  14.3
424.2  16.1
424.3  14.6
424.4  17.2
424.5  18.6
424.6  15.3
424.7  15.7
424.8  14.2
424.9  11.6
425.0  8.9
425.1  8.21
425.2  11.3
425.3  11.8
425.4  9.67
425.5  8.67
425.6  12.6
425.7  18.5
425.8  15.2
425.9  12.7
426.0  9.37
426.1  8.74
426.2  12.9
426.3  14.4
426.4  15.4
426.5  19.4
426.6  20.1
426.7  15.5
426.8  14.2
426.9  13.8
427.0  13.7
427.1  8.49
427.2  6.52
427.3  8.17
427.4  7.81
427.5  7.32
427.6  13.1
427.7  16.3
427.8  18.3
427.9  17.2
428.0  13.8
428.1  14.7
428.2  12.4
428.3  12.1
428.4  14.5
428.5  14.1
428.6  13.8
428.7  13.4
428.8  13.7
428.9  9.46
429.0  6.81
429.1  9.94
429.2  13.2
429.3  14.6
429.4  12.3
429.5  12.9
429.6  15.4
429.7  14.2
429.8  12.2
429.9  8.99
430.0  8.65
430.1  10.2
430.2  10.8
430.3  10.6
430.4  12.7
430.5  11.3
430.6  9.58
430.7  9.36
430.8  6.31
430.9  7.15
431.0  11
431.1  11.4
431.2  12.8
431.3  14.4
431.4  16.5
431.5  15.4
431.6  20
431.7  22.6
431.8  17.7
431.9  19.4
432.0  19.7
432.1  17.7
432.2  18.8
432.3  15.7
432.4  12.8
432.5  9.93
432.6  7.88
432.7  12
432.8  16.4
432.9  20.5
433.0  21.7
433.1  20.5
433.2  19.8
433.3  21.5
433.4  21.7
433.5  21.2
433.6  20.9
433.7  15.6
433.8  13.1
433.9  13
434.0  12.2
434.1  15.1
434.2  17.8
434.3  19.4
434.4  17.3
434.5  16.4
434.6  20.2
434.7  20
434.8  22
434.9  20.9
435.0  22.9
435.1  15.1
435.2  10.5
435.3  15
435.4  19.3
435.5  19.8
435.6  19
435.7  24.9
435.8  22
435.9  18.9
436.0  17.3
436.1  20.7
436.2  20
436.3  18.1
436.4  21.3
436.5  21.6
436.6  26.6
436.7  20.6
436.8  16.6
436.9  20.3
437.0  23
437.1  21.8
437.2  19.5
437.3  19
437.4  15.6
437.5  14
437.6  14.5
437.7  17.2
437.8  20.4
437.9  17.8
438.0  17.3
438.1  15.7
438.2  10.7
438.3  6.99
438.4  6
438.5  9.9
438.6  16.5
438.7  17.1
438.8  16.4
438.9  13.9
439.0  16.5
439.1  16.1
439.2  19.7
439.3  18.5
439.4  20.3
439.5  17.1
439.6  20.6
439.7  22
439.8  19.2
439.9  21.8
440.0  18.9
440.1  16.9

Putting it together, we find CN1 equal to 0.07 mag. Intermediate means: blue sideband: 14.2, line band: 12.9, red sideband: 13.1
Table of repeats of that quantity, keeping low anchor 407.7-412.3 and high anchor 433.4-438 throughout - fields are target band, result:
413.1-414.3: 0.22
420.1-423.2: 0.29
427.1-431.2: 0.44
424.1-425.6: 0.27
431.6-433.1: 0.07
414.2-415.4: 0.27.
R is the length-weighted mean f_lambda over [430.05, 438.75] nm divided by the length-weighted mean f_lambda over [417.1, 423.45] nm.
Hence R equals 1.34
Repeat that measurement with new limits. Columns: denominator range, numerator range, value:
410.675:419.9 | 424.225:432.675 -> 0.99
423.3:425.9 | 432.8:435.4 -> 1.39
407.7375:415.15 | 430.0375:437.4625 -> 1.26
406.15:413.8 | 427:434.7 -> 1.07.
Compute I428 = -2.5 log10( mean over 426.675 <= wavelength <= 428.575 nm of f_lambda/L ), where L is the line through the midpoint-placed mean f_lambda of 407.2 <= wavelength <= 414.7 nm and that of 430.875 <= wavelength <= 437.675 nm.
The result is 0.29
